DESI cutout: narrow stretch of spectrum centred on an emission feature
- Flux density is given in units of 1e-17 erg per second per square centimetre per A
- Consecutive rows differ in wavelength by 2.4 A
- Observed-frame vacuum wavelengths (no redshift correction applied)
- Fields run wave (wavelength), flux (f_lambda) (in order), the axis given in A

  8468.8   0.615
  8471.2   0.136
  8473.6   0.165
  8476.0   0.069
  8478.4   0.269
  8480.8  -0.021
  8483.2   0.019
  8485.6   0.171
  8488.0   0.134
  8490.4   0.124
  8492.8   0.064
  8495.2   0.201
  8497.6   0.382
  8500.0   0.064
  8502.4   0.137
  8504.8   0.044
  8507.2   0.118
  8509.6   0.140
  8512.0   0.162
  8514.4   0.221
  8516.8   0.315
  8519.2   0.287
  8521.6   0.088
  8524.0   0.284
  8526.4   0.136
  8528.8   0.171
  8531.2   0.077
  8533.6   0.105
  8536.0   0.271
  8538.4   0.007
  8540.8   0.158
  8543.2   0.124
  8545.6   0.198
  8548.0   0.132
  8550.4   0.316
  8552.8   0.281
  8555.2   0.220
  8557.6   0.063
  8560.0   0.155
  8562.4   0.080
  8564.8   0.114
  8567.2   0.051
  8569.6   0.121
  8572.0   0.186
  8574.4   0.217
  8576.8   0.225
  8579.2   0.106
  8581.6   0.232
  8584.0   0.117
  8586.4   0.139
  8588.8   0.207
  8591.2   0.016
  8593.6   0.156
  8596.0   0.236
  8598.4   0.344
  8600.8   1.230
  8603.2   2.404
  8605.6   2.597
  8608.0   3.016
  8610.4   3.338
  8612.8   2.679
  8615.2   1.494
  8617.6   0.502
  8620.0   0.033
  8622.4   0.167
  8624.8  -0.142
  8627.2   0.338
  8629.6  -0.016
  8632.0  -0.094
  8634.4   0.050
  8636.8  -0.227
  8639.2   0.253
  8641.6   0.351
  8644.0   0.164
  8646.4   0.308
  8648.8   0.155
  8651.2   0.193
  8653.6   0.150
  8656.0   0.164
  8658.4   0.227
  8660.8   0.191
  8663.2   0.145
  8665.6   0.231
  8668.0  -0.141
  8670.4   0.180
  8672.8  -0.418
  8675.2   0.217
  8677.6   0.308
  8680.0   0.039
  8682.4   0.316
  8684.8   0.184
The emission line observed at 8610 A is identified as [O II]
